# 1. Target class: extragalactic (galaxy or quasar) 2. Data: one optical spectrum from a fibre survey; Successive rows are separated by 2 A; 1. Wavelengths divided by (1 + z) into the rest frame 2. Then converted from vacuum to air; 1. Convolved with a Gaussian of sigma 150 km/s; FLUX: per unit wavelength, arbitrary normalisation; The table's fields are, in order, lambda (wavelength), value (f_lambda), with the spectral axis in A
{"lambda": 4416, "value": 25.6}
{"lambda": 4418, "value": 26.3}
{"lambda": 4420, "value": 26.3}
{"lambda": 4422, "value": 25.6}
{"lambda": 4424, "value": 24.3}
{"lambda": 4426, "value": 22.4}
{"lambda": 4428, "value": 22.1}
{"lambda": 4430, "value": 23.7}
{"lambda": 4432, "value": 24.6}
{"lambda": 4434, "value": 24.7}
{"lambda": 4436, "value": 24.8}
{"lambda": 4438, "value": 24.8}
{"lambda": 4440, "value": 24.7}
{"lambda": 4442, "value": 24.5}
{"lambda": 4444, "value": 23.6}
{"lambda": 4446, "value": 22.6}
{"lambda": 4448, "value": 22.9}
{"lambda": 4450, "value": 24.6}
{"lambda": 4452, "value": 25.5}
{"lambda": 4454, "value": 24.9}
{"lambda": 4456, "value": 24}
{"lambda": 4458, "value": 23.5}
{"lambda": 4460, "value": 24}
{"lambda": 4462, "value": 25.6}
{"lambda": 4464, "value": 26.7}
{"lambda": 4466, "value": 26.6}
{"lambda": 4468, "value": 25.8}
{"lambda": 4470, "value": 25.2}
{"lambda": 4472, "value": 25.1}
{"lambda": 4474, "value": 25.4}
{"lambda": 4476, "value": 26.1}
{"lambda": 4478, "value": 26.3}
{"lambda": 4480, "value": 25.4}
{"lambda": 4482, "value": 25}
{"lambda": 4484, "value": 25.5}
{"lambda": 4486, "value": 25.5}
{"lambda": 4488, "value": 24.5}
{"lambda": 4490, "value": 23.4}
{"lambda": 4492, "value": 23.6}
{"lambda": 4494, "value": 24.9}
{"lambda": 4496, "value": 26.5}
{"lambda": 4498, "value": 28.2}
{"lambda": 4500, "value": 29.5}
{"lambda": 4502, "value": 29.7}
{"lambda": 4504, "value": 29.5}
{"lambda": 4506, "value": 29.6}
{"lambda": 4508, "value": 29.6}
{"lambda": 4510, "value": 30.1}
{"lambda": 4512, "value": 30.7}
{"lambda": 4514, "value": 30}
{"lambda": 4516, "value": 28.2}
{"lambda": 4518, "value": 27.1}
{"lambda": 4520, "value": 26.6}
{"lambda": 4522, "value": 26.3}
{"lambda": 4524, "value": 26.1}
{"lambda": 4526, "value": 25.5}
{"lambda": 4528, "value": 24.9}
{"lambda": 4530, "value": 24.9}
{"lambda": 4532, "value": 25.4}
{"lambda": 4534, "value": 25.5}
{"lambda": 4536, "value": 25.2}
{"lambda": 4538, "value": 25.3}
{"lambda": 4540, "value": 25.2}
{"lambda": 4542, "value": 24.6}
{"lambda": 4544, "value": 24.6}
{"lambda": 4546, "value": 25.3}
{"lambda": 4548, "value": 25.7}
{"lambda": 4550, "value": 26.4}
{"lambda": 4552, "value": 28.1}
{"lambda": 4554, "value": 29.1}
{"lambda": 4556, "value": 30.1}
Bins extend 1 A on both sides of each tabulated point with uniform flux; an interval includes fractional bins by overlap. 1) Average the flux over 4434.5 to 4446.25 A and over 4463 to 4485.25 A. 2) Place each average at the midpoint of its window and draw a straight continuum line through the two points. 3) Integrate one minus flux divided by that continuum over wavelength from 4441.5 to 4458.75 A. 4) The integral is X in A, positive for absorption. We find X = 0.5 A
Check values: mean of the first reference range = 24.3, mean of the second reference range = 25.7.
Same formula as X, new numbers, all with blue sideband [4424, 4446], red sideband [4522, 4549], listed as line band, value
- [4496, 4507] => -1.9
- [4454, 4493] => -1.0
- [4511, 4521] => -1.4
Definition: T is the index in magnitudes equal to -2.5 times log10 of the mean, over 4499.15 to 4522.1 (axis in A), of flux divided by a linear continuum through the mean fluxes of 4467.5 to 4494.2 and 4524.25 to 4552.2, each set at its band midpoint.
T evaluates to -0.150 mag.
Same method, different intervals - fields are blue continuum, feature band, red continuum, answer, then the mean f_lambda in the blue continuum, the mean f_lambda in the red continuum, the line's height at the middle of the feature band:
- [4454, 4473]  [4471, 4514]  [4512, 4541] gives -0.05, 25.2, 26.3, 25.7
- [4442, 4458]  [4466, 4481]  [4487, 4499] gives -0.04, 24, 25.2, 24.7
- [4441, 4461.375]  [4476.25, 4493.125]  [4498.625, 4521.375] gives 0.08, 24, 29.1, 26.9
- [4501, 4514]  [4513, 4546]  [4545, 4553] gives 0.08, 29.9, 26.4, 28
